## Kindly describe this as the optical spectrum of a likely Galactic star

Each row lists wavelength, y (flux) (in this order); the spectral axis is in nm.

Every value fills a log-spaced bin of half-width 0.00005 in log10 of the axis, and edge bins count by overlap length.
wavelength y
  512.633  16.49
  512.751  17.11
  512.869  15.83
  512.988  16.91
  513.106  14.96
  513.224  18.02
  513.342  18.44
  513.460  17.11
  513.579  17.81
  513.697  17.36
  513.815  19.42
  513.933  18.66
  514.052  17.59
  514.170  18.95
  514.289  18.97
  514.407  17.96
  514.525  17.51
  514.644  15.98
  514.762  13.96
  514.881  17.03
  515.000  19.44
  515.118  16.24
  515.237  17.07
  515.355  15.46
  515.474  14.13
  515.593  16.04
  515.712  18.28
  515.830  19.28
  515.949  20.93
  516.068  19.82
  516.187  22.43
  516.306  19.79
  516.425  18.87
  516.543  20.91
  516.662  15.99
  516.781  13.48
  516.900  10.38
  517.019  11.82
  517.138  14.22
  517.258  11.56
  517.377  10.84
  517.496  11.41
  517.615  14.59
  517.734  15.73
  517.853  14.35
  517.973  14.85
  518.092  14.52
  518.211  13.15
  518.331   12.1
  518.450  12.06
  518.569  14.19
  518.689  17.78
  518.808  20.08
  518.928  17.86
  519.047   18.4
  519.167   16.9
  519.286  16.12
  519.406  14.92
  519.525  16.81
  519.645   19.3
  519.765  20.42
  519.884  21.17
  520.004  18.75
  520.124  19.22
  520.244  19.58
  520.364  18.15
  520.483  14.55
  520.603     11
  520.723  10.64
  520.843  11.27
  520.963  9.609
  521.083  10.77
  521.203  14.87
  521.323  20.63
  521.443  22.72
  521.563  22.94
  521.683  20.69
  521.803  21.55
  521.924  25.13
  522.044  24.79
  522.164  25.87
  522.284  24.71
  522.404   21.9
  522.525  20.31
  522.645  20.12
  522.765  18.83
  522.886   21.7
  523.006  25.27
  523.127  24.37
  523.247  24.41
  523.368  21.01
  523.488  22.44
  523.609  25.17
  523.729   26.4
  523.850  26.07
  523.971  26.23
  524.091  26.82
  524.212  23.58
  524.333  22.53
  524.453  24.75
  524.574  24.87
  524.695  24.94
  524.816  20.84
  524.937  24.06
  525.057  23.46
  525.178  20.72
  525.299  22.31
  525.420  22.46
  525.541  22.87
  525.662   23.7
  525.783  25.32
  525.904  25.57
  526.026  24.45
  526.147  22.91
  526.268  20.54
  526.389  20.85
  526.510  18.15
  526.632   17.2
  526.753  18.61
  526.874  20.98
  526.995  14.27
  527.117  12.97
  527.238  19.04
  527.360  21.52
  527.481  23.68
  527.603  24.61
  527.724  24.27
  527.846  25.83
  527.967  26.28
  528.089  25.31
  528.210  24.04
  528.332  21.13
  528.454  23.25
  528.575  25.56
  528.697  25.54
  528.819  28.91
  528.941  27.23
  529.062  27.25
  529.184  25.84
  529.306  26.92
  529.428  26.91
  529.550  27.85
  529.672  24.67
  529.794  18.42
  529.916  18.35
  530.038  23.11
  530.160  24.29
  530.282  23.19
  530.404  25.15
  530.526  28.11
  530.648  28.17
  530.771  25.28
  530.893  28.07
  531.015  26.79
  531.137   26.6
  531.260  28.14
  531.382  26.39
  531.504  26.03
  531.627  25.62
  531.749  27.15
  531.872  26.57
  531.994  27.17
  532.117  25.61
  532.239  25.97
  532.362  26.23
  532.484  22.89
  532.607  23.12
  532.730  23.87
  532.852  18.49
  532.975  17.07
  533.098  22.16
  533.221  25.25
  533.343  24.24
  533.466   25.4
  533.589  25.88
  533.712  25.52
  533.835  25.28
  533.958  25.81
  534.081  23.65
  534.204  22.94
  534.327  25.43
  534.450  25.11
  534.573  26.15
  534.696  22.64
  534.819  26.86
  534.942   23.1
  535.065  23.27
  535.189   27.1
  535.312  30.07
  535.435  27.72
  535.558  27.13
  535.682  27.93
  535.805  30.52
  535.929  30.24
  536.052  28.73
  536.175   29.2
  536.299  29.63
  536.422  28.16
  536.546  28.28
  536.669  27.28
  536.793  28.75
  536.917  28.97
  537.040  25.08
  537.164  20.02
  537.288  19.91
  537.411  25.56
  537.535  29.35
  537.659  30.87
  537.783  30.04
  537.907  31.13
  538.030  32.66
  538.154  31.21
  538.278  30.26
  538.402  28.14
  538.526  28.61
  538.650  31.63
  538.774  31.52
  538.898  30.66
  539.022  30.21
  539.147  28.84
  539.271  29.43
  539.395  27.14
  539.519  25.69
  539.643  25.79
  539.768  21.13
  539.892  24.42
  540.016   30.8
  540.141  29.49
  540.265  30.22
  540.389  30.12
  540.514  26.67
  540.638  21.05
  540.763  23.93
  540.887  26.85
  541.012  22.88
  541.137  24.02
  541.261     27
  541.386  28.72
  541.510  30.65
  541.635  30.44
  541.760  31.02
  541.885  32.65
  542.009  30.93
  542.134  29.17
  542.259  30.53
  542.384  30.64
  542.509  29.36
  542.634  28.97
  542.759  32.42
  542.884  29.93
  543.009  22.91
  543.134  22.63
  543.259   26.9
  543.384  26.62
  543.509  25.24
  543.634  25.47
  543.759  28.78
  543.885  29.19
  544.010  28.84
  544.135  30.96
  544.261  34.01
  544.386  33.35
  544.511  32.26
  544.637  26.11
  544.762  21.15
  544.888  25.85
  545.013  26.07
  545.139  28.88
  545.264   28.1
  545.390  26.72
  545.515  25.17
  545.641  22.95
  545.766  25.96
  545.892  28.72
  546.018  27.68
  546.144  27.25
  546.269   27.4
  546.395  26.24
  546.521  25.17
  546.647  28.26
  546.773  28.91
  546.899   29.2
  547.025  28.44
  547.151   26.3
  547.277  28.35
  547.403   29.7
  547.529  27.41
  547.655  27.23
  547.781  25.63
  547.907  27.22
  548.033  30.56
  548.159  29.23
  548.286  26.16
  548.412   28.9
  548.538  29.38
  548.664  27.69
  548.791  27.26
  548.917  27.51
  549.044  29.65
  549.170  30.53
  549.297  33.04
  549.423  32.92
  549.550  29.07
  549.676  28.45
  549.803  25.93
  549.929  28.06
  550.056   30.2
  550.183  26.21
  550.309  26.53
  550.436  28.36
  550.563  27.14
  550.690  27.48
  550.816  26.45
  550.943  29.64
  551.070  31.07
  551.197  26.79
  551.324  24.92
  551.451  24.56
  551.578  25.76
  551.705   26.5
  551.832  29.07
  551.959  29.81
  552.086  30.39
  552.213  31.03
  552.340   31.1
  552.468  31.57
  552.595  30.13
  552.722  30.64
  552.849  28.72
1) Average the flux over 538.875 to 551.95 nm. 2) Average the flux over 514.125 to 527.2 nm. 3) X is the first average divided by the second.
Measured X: 1.47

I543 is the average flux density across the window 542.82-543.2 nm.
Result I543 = 25.2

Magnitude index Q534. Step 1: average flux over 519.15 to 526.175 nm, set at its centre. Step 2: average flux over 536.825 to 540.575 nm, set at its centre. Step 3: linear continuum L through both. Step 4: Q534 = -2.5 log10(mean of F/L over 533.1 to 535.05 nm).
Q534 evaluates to 0.06 mag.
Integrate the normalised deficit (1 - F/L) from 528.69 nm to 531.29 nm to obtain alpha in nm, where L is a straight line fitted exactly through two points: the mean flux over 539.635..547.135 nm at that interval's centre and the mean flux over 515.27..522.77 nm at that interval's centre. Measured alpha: -0.45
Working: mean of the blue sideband 17.1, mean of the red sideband 27.7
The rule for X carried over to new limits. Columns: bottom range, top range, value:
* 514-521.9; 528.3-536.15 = 1.54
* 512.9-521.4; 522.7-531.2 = 1.45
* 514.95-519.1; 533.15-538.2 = 1.69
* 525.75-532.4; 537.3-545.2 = 1.17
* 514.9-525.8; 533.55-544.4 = 1.46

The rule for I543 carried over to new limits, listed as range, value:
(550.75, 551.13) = 29.1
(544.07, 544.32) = 32.4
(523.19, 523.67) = 23.3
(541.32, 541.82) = 30.2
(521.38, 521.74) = 22.1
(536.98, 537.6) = 24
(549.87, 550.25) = 28.1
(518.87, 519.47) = 16.9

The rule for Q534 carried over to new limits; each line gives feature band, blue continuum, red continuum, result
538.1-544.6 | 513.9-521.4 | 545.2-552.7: -0.132 mag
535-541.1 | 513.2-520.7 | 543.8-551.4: -0.139 mag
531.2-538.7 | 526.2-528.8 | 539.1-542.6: -0.054 mag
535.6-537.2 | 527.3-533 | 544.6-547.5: -0.092 mag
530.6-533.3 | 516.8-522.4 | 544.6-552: -0.176 mag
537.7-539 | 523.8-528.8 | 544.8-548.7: -0.197 mag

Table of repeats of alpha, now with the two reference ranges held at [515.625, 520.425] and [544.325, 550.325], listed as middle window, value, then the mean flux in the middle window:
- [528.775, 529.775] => -0.27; 26.6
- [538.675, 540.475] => -0.25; 28.3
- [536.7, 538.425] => -0.28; 28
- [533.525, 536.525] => -0.45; 26.6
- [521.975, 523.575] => -0.39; 22.8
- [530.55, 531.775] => -0.30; 26.9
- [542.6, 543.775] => -0.03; 26.9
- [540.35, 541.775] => -0.07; 26.7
